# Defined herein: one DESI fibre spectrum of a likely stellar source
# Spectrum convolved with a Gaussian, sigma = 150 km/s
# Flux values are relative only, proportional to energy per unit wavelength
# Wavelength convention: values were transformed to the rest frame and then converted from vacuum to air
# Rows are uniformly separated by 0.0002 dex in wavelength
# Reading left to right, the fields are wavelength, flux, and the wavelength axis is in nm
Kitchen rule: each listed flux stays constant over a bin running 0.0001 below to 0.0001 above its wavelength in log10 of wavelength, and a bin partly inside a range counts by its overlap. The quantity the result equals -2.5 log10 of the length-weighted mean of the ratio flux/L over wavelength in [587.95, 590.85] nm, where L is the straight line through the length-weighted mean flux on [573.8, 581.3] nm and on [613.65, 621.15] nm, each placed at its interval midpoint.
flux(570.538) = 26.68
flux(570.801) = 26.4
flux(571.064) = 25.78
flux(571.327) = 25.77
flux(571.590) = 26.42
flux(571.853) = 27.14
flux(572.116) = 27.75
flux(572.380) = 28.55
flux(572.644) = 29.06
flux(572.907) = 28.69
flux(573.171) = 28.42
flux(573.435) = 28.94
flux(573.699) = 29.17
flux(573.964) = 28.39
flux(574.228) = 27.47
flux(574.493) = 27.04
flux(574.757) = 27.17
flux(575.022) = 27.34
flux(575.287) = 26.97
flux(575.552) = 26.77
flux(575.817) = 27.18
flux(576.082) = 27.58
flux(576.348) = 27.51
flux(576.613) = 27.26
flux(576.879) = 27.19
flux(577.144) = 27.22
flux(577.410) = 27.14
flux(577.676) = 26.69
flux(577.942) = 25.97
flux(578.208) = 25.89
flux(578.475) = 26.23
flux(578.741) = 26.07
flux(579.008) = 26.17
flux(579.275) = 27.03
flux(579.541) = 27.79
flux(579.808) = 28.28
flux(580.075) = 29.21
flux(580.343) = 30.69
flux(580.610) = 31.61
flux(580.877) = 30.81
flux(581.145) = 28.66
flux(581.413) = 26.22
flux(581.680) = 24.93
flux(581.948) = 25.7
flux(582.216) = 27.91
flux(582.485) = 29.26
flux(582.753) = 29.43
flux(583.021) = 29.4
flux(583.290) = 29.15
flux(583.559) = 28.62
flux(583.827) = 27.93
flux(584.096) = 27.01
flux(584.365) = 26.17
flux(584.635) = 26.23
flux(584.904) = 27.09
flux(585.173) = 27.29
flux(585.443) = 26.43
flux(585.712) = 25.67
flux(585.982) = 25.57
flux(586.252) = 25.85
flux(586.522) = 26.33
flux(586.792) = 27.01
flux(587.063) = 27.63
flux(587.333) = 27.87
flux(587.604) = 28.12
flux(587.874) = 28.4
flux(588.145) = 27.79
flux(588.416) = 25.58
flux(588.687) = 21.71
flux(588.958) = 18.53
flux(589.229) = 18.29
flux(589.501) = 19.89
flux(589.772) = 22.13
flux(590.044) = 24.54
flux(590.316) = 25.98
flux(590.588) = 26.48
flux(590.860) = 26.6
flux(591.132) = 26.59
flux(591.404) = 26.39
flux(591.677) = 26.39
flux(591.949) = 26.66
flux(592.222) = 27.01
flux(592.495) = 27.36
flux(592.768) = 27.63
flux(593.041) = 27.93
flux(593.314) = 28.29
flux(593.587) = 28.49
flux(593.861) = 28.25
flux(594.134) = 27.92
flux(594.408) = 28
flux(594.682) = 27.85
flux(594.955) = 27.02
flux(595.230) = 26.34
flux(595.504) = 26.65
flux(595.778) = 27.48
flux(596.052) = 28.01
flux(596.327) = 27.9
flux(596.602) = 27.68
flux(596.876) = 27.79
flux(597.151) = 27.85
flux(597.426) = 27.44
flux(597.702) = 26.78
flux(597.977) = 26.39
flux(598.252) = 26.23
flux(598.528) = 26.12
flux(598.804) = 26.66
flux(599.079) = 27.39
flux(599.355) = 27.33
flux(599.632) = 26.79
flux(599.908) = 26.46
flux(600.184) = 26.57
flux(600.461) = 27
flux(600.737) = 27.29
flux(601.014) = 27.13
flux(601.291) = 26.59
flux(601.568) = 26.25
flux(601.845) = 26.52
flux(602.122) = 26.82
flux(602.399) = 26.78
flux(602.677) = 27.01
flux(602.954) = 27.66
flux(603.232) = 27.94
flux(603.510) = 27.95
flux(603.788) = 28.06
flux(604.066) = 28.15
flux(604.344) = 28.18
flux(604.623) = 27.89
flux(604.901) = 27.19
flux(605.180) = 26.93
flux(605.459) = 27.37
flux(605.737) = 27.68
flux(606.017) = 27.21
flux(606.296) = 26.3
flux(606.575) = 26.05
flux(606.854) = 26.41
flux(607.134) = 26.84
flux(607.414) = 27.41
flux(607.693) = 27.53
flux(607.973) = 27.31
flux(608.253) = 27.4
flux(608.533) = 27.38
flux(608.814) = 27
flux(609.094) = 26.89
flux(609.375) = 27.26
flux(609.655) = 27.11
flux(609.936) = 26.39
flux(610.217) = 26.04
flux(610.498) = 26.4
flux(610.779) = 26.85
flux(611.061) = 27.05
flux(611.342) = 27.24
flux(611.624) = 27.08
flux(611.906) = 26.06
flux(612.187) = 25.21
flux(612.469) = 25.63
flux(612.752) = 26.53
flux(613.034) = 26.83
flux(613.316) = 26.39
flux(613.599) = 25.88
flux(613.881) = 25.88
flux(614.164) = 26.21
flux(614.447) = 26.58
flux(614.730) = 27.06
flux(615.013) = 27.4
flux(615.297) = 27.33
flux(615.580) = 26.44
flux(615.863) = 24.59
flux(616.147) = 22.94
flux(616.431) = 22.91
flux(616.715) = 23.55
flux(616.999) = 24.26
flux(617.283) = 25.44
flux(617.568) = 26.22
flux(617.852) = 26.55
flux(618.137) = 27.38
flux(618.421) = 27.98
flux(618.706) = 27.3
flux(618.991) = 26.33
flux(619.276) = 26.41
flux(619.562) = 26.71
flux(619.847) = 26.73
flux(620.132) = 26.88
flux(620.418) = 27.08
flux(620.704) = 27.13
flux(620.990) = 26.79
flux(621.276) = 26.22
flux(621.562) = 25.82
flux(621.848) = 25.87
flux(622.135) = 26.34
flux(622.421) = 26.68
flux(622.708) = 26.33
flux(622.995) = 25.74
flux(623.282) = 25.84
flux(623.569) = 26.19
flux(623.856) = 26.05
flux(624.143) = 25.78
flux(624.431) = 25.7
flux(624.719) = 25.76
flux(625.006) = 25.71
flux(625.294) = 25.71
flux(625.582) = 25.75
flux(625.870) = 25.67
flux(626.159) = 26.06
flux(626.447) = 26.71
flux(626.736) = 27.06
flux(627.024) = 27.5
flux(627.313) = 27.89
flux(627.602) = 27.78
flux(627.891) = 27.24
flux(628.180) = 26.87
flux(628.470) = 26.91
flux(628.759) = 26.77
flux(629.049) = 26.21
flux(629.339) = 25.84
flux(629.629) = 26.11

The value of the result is 0.165 mag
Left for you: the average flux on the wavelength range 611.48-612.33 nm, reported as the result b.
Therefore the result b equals 26.1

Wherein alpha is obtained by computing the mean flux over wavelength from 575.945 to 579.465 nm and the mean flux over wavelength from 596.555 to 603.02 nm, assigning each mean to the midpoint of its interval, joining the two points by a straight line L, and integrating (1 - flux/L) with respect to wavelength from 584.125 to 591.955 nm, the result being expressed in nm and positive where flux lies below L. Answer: 0.40 nm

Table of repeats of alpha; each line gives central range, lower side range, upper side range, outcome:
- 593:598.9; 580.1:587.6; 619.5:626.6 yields -0.04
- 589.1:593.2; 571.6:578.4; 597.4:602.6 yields 0.25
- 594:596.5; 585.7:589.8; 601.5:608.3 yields -0.15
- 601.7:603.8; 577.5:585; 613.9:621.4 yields -0.04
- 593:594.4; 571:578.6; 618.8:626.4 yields -0.07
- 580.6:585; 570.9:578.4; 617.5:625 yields -0.12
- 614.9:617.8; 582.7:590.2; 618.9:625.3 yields 0.12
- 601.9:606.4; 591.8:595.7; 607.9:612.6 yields -0.07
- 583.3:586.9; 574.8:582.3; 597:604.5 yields 0.07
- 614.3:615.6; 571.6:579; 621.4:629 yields -0.02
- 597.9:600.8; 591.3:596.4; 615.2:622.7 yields 0.04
